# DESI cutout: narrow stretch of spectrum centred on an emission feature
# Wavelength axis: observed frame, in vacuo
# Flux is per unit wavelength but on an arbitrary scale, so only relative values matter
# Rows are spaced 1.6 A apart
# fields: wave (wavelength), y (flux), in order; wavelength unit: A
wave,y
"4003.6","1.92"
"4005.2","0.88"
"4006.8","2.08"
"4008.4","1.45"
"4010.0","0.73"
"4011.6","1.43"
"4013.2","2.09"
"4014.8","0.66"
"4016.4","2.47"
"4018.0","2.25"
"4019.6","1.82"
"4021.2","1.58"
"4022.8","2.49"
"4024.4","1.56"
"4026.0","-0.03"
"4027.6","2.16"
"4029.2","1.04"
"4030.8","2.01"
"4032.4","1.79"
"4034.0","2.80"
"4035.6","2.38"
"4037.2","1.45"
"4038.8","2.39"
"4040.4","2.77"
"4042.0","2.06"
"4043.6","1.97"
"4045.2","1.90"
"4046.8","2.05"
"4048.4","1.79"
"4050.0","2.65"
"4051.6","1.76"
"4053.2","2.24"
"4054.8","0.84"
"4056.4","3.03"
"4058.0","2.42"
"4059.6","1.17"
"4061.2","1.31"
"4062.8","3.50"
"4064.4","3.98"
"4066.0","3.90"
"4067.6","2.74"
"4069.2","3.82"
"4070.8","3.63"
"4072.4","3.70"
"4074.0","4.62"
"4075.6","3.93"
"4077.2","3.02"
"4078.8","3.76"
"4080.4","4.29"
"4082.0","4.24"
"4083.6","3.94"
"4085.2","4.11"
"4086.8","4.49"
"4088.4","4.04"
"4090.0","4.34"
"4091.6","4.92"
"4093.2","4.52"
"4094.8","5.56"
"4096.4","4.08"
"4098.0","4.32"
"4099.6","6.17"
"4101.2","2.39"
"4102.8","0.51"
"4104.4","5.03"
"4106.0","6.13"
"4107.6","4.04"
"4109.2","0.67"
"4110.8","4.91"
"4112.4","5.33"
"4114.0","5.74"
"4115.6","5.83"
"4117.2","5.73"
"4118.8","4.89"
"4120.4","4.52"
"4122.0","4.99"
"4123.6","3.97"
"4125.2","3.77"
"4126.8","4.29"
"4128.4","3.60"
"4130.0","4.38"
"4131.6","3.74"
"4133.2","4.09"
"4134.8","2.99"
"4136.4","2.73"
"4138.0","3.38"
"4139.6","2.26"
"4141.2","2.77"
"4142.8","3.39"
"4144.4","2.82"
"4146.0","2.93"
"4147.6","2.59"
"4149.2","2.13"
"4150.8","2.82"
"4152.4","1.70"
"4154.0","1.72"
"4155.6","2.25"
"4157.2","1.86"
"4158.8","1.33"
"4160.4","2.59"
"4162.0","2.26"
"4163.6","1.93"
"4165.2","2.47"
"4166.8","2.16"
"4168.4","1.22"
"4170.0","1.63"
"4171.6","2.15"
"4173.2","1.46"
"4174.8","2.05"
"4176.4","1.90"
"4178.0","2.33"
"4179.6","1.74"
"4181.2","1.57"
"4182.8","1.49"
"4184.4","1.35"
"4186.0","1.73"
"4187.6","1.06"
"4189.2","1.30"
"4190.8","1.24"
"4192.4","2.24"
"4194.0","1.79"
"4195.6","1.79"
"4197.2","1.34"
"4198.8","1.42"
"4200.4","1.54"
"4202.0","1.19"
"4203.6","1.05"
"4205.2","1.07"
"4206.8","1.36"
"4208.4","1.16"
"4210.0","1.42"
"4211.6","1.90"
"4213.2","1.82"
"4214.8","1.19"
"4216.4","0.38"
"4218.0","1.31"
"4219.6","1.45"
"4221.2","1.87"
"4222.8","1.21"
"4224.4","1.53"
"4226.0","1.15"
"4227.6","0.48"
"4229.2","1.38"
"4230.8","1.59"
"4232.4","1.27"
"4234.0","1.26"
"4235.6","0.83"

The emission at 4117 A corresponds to C IV 1549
